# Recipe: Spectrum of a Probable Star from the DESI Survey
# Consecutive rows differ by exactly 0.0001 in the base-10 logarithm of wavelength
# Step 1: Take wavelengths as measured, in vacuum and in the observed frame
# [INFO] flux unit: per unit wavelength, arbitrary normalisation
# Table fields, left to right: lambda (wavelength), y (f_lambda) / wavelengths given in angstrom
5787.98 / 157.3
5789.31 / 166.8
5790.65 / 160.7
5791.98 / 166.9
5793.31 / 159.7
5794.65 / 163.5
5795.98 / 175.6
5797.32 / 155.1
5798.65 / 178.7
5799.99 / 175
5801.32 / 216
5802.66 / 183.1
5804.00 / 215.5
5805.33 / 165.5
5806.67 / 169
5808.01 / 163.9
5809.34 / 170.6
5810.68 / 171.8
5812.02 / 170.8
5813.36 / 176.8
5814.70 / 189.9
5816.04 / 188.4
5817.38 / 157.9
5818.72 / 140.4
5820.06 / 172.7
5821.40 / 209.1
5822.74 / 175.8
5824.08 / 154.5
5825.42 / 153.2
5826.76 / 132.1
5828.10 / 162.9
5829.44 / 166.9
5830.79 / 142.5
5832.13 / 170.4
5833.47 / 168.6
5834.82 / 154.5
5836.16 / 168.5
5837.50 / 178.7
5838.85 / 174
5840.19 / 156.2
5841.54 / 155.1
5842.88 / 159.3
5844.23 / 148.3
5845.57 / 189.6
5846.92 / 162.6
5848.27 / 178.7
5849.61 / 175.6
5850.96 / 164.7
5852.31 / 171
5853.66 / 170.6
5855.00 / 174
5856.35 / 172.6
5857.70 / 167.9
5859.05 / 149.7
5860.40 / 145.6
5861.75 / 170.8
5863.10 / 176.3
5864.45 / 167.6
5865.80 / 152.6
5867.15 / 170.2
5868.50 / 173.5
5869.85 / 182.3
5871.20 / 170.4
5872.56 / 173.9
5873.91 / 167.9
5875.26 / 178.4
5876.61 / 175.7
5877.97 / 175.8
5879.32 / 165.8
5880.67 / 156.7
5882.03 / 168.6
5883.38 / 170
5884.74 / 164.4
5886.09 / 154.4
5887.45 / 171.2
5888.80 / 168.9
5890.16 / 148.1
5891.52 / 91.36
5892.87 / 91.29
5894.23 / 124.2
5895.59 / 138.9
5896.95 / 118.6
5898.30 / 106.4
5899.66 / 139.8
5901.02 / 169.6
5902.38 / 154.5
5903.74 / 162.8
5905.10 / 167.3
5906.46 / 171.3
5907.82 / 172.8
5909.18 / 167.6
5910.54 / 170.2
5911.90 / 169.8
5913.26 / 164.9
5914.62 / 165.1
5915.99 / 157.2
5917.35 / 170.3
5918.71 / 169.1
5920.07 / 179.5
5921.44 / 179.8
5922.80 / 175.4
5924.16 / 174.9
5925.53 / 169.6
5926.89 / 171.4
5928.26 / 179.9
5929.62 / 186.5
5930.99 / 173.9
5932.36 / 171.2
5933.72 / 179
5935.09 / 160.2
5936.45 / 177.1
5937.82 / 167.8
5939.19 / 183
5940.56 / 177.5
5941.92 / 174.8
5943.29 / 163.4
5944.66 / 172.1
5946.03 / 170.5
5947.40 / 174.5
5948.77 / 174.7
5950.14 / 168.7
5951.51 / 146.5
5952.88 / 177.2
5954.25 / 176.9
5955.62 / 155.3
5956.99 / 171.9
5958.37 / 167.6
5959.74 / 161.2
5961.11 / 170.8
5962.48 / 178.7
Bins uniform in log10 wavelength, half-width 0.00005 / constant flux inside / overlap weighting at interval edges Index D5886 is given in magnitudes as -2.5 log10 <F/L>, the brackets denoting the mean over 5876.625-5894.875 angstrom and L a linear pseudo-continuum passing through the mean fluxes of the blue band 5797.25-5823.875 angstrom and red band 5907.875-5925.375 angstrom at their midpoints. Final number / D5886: 0.14 mag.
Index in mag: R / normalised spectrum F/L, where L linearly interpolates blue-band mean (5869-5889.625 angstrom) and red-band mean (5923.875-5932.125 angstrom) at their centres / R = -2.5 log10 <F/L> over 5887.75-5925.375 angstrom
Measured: 0.12 mag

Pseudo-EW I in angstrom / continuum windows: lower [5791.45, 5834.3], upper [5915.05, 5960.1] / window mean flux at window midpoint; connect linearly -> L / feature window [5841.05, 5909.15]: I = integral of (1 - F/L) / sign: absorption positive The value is 4.4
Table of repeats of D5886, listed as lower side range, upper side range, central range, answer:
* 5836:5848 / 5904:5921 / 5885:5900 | 0.25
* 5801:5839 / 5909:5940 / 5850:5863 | 0.03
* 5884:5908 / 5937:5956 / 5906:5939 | -0.09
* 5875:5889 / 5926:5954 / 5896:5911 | 0.10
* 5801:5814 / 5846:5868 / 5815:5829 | 0.07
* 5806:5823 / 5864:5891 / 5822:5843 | 0.07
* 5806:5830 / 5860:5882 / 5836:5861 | 0.02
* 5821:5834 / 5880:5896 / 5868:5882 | -0.15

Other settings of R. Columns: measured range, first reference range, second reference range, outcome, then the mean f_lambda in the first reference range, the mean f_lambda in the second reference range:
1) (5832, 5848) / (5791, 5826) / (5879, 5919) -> 0.01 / 174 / 153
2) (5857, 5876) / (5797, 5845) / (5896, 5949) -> 0.00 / 169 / 167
